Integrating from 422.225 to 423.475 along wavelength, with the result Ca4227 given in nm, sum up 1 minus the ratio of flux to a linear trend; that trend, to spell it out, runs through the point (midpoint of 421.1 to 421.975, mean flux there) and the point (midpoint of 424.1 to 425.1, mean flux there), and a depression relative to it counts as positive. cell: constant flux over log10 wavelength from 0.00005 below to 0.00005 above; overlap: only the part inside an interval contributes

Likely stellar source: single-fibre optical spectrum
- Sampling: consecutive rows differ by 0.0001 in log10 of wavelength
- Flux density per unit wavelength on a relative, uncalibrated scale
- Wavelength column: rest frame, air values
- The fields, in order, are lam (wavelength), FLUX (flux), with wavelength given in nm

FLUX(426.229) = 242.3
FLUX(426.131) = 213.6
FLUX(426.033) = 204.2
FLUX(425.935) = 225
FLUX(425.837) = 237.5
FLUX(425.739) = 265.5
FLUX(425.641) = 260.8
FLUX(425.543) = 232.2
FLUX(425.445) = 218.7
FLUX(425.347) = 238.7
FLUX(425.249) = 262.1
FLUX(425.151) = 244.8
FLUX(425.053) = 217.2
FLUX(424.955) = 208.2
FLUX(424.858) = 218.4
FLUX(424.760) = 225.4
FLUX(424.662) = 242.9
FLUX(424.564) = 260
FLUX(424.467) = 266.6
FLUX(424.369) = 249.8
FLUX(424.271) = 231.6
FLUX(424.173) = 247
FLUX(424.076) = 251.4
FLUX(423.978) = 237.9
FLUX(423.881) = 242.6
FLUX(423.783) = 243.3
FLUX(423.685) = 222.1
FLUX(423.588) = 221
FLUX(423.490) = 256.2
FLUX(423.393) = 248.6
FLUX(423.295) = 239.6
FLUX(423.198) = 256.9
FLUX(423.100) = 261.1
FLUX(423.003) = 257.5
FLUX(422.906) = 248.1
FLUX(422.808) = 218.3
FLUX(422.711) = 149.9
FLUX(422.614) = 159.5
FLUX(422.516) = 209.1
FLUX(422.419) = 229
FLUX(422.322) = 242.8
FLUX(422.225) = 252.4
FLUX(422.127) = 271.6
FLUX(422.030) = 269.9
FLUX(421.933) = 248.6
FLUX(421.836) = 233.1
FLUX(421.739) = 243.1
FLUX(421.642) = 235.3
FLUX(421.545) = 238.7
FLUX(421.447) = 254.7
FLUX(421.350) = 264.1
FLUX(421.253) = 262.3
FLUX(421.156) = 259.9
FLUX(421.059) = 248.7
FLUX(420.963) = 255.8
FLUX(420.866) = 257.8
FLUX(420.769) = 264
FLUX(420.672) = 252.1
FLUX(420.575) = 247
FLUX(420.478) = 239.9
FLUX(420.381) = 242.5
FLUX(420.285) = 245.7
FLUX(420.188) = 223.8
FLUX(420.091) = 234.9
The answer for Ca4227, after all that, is 0.08 nm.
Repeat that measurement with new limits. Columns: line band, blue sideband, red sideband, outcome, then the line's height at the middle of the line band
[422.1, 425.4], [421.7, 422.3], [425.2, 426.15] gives 0.12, 245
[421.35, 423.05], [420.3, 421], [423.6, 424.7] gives 0.10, 248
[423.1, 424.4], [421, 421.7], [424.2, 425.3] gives 0.00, 243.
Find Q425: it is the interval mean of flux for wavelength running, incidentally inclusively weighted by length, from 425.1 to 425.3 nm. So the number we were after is 253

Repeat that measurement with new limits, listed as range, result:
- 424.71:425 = 218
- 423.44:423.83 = 236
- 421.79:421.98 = 241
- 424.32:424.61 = 259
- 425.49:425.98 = 244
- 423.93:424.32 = 242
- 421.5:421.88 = 238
